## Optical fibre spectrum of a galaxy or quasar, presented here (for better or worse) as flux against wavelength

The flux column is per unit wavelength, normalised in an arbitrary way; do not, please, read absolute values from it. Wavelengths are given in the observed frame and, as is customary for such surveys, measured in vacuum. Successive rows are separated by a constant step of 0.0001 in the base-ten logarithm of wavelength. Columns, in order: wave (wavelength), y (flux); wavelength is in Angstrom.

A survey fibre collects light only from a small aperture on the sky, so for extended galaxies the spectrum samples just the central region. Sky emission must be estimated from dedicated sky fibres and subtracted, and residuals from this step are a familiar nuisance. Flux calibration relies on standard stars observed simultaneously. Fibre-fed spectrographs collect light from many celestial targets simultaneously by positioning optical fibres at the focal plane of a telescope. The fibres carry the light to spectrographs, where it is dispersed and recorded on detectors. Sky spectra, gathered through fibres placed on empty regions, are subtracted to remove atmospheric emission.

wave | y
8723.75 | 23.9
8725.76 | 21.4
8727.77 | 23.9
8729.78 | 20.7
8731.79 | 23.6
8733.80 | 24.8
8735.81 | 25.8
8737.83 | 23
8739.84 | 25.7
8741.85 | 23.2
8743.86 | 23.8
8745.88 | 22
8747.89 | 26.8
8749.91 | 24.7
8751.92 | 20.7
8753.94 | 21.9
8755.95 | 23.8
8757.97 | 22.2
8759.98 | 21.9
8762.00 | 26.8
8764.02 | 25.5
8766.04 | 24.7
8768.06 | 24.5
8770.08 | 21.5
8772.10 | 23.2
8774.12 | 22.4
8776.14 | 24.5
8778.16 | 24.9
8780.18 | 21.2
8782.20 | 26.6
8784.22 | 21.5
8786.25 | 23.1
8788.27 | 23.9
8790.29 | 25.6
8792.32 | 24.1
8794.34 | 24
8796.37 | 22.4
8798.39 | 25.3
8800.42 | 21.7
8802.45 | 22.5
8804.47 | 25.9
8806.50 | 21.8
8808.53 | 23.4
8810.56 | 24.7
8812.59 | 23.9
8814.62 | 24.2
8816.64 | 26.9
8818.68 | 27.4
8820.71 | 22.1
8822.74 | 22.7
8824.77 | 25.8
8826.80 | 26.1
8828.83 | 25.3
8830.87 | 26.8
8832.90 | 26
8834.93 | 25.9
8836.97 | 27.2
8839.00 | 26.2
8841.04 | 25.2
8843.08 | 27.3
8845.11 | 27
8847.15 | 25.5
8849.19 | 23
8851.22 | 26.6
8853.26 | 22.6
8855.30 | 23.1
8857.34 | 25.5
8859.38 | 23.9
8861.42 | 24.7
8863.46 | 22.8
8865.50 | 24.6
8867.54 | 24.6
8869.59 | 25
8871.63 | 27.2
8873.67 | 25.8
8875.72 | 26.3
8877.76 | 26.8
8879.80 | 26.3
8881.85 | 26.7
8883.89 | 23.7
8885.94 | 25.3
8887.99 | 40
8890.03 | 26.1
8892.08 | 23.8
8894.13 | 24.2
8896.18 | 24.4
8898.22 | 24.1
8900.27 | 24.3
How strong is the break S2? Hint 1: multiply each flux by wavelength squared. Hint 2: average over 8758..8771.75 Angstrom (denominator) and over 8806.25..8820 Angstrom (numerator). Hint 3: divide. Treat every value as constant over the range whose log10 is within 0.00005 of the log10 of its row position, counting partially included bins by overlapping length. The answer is 1.0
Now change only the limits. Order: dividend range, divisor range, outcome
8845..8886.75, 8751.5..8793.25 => 1.08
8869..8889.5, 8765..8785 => 1.19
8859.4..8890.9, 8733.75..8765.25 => 1.13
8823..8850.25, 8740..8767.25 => 1.11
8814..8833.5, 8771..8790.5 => 1.08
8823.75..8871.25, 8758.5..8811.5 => 1.08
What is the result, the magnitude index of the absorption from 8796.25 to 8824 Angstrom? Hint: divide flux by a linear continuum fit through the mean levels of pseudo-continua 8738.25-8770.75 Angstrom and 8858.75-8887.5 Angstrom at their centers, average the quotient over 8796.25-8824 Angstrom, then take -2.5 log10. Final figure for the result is 0.03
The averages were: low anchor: 23.7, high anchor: 25.6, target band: 24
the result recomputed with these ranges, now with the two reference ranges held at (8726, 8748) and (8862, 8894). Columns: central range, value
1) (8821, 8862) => 0.01 mag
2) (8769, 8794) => 0.04 mag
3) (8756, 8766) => 0.00 mag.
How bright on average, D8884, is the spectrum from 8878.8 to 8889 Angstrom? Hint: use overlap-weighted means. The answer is 28.4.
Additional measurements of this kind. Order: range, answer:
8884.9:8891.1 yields 30.4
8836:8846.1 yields 26.6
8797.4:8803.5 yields 23.2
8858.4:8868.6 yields 24.1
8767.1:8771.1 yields 23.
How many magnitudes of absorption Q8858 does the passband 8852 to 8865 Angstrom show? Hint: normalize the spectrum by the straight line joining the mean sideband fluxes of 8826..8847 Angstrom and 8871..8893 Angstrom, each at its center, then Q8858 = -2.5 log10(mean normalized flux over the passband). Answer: 0.12 mag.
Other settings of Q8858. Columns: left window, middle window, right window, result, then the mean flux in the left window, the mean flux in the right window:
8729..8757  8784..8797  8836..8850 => 0.048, 23.6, 25.9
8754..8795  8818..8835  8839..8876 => -0.032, 23.8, 25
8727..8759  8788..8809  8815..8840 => 0.056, 23.5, 25.7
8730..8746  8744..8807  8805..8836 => 0.034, 23.9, 24.9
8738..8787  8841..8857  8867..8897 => 0.026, 23.6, 26.4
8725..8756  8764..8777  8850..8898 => 0.016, 23.5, 25.6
